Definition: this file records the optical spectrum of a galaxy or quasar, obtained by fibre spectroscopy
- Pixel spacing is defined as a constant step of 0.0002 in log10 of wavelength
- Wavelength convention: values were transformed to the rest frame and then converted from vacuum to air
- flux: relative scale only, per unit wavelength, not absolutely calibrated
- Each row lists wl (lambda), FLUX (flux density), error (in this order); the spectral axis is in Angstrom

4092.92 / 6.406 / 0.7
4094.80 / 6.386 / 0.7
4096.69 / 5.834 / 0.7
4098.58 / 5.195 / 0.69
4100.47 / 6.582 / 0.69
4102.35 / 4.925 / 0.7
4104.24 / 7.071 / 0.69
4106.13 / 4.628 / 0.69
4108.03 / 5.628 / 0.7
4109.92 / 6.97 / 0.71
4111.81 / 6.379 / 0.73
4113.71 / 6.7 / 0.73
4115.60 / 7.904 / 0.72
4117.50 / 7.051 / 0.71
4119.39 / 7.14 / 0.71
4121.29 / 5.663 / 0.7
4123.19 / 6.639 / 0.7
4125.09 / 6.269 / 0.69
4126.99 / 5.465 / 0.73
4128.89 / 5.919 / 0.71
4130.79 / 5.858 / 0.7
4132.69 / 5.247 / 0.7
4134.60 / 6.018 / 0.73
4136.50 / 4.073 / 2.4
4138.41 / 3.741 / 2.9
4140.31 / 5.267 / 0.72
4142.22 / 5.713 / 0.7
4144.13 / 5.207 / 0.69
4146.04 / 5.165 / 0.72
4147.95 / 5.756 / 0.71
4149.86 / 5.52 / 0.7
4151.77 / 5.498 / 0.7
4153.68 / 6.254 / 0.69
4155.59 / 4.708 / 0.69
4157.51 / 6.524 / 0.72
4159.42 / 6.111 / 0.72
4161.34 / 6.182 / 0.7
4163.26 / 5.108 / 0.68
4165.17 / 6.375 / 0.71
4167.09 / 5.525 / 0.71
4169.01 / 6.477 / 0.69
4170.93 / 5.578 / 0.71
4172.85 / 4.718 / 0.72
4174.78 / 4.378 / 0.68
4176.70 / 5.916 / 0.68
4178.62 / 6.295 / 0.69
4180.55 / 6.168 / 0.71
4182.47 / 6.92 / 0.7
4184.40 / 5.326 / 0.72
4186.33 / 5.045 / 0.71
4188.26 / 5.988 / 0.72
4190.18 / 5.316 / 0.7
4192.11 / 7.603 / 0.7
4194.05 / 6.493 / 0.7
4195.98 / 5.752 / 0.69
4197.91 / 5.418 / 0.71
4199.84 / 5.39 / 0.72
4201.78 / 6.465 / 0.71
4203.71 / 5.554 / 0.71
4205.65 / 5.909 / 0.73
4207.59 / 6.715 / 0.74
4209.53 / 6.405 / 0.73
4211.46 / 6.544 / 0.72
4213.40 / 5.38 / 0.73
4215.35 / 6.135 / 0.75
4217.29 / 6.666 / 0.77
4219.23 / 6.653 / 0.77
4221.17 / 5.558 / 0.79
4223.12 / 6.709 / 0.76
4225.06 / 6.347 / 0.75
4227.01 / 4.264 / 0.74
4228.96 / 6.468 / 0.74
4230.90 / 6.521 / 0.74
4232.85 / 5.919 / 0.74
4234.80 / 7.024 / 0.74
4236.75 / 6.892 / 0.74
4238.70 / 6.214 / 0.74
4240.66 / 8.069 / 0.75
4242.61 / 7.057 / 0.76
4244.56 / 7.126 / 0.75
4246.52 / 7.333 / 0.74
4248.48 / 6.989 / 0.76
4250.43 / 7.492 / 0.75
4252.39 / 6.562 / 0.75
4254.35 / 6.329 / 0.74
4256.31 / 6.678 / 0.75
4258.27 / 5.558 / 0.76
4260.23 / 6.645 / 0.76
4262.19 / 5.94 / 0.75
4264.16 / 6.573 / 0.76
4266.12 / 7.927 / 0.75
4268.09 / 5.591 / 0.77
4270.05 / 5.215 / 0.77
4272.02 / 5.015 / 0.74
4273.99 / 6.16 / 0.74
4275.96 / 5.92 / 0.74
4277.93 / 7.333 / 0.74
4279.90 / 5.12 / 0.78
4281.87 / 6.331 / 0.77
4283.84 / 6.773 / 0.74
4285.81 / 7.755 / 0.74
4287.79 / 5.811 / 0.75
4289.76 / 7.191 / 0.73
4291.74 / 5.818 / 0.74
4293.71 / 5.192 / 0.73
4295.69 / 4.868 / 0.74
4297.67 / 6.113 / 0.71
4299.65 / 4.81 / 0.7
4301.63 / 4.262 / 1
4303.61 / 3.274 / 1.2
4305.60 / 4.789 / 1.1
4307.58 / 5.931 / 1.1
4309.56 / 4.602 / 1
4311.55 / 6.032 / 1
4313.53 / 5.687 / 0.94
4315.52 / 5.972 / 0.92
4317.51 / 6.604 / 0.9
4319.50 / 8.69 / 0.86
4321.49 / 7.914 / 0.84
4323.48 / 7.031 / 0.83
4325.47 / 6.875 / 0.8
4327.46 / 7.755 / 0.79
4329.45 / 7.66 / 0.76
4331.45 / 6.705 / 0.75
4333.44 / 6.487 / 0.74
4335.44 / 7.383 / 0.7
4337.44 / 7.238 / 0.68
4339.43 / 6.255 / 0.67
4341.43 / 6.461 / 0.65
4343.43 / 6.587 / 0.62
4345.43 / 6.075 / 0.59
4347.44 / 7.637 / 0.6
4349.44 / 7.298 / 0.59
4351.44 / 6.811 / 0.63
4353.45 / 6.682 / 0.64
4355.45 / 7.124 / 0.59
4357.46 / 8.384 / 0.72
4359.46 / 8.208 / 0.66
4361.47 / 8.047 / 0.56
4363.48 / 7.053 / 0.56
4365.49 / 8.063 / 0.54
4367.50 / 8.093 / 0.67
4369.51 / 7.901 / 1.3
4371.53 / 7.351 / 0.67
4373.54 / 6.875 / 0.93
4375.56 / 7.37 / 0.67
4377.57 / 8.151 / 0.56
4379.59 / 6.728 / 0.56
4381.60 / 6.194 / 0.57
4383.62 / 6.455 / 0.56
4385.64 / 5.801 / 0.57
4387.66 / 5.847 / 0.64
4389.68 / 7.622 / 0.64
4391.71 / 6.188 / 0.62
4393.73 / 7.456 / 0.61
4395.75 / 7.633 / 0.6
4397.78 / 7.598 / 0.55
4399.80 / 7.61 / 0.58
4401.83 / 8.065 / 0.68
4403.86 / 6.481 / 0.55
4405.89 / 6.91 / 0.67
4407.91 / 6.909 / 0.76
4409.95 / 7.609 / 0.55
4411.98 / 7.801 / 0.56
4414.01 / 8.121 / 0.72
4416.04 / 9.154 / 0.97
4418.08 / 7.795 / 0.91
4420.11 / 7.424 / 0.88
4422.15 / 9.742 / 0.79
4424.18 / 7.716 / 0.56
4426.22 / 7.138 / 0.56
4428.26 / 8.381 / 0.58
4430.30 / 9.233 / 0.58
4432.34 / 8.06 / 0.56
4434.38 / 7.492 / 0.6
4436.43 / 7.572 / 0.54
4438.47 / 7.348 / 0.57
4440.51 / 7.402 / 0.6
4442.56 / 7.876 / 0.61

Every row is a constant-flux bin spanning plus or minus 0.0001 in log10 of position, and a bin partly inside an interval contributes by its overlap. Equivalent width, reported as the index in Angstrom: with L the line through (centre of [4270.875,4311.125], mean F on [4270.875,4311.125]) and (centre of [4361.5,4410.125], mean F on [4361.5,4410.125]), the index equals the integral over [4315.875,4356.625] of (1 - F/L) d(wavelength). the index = -4.4 Angstrom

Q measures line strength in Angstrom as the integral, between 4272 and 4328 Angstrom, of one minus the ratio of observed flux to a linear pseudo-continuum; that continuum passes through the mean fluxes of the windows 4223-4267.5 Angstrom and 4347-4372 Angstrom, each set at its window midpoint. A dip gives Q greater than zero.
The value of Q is 8.1 Angstrom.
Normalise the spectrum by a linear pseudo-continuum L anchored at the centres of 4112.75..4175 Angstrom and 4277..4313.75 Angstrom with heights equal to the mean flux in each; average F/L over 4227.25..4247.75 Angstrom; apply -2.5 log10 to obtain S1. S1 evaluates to -0.186 mag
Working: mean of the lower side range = 5.76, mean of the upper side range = 5.66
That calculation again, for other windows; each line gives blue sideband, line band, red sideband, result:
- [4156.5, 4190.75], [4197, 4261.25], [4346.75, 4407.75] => -0.037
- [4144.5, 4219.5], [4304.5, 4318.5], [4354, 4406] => 0.203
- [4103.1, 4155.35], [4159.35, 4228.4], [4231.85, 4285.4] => 0.047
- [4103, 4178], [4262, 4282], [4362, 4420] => 0.086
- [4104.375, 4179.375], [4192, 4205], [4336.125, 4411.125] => 0.024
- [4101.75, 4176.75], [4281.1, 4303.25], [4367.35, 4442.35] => 0.162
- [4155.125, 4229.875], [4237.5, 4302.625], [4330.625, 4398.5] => 0.026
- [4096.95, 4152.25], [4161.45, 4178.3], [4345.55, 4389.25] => 0.097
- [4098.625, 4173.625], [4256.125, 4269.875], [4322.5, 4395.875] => 0.039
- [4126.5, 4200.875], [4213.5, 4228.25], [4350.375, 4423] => 0.015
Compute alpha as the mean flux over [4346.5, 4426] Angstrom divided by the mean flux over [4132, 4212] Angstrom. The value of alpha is 1.30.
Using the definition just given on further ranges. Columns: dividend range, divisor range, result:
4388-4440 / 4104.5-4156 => 1.32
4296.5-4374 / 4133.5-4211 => 1.18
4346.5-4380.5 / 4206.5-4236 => 1.21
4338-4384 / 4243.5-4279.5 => 1.12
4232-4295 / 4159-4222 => 1.09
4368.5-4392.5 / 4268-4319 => 1.20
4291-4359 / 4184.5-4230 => 1.06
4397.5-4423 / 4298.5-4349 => 1.22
